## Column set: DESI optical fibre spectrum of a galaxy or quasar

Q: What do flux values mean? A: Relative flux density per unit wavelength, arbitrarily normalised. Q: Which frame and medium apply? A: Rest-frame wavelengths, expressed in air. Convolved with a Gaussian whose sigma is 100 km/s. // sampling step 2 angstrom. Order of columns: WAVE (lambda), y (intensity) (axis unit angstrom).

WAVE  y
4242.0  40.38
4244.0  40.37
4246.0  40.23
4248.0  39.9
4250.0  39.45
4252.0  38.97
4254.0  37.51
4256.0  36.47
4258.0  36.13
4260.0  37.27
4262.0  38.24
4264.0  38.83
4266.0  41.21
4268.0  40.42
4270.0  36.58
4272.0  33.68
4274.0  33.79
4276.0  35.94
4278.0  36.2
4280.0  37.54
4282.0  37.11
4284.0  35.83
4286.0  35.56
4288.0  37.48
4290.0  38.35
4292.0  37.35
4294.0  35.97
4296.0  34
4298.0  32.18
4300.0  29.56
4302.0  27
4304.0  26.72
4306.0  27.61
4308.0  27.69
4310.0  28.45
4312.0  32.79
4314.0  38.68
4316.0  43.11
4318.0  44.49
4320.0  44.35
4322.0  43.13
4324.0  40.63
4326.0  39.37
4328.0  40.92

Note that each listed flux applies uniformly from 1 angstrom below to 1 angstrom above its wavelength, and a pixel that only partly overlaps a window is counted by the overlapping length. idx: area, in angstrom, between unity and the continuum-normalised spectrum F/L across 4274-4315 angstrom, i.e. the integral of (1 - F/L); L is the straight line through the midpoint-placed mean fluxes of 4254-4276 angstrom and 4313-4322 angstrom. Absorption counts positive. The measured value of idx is 6.7 angstrom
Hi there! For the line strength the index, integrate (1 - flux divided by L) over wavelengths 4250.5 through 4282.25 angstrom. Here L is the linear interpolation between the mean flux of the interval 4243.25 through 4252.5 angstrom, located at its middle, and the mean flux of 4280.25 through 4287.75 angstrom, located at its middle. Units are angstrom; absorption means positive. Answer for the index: 0.7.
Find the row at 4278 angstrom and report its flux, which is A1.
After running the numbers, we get 36.2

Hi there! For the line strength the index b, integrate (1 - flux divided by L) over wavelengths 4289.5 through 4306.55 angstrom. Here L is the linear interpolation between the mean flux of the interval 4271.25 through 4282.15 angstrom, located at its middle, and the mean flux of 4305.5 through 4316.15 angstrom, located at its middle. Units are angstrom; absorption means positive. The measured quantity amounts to 0.9 angstrom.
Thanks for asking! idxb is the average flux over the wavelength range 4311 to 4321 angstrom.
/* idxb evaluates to 40.7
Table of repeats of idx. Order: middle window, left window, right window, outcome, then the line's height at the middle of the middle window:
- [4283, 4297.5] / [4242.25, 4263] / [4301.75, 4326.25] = 0.26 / 36.9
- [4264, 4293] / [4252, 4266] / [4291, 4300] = -0.88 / 35.9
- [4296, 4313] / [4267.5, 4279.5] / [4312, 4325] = 4.51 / 39.9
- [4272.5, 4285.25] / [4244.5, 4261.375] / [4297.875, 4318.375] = -0.19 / 35.4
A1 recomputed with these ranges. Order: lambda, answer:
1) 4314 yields 38.68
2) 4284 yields 35.83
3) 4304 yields 26.72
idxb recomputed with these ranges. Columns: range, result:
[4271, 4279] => 34.9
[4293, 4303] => 31.7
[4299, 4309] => 27.7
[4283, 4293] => 36.9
